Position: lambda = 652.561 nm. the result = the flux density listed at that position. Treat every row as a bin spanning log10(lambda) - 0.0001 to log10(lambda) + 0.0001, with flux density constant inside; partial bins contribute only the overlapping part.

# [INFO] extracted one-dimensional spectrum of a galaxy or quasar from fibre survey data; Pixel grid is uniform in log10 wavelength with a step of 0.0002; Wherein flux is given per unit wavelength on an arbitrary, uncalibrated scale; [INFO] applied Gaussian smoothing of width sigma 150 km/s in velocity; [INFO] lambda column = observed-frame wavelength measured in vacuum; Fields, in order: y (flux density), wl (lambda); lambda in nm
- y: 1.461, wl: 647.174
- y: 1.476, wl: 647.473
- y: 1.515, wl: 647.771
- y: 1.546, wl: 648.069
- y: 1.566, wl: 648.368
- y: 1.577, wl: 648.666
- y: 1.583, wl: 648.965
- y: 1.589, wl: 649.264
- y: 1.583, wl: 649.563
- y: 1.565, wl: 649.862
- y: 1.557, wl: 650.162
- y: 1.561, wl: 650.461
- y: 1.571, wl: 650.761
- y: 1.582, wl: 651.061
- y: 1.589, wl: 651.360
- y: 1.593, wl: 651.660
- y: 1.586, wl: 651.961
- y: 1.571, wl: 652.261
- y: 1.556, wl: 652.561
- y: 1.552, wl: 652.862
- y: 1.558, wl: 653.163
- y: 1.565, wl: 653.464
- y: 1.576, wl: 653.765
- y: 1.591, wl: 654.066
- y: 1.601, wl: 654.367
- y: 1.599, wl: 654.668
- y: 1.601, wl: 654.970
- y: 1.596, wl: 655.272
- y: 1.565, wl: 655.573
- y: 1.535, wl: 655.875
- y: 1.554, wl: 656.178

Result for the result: 1.556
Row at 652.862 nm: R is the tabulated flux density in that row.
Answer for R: 1.552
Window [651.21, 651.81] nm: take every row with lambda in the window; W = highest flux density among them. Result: 1.593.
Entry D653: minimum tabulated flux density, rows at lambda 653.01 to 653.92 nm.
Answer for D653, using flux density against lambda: 1.558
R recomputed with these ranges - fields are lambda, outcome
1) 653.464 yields 1.565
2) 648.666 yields 1.577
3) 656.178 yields 1.554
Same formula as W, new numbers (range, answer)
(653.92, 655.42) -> 1.601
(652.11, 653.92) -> 1.576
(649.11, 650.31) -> 1.589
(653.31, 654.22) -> 1.591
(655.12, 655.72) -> 1.596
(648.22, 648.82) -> 1.577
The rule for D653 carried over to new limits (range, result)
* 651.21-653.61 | 1.552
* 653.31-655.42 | 1.565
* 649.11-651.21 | 1.557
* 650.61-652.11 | 1.571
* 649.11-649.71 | 1.583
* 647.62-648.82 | 1.515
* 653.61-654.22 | 1.576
